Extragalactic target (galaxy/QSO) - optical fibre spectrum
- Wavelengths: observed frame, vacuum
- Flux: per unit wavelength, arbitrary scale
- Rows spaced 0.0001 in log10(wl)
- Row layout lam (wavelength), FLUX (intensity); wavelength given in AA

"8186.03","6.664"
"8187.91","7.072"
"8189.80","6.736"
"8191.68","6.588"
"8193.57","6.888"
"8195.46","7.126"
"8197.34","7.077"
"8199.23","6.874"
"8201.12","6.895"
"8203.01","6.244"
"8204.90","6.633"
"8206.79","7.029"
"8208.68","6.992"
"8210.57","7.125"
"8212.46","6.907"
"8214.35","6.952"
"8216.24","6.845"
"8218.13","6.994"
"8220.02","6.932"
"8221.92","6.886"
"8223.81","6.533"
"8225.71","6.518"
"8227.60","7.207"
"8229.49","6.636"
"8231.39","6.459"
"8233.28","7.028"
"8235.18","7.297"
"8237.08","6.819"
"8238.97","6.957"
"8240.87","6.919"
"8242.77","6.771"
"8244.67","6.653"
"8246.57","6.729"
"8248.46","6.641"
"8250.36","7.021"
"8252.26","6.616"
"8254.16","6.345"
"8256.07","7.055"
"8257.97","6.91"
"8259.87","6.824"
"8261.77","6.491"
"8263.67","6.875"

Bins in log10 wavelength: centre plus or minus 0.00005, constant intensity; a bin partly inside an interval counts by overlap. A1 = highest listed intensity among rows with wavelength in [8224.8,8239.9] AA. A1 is 7.297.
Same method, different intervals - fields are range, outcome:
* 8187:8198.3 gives 7.126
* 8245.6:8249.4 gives 6.729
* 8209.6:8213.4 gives 7.125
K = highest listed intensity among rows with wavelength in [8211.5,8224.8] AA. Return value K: 6.994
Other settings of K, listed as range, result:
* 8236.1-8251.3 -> 7.021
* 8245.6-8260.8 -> 7.055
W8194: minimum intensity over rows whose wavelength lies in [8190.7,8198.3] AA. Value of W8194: 6.588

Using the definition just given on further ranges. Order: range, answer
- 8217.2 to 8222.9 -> 6.886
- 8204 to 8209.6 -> 6.633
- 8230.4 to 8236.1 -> 6.459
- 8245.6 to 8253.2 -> 6.616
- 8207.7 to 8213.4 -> 6.907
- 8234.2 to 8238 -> 6.819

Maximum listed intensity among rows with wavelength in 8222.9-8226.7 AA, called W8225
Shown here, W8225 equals 6.533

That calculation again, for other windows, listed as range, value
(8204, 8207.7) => 7.029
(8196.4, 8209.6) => 7.077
